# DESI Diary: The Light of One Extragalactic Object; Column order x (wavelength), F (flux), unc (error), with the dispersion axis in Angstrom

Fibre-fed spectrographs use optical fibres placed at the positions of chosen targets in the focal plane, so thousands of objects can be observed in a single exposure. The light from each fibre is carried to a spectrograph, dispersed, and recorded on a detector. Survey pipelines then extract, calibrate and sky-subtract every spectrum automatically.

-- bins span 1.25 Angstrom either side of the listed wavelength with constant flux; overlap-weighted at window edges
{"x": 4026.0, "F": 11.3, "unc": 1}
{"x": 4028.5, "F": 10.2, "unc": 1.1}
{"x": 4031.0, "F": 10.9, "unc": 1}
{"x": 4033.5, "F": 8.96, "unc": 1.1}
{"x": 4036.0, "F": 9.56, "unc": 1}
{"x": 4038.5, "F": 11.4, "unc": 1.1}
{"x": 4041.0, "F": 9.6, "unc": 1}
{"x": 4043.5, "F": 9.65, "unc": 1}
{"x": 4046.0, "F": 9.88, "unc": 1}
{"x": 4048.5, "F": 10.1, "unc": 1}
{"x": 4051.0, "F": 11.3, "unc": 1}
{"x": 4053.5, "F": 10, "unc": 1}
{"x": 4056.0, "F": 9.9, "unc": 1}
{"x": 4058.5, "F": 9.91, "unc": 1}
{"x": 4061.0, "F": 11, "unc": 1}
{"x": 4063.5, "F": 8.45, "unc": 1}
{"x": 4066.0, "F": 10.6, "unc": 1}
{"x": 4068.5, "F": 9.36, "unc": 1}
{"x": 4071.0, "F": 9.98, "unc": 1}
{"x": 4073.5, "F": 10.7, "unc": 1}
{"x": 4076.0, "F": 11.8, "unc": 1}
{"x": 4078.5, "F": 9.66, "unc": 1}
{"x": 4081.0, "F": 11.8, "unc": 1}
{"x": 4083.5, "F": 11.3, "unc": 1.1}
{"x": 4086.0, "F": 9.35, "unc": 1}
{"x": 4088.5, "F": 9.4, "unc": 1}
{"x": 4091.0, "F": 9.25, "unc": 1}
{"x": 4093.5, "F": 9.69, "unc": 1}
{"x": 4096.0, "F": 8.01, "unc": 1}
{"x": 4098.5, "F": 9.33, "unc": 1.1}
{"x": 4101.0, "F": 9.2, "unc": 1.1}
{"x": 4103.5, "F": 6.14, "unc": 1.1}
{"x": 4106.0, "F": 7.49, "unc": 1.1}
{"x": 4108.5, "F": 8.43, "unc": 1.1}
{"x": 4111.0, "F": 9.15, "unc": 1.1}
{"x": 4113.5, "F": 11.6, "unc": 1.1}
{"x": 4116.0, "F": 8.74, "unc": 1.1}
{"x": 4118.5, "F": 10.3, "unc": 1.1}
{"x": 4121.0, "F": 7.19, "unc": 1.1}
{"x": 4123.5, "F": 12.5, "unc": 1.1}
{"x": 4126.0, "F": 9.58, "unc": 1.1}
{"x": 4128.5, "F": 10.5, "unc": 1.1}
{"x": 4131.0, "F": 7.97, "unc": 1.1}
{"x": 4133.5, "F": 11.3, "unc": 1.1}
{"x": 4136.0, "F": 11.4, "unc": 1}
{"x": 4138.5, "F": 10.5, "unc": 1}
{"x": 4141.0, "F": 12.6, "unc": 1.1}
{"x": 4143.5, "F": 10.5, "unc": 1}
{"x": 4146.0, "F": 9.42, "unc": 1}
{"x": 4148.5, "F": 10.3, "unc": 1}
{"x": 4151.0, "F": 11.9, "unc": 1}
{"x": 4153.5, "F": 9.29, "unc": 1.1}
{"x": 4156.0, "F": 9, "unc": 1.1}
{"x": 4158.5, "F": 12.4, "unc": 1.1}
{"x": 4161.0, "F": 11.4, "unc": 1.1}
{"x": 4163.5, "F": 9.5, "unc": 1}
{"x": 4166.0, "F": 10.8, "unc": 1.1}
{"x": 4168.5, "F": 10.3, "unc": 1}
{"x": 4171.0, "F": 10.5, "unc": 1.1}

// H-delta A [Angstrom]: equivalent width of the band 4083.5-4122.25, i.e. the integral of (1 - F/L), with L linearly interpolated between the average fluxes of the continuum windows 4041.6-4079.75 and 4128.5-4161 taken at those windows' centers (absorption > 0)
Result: 5.2 Angstrom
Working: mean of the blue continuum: 10.1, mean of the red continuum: 10.6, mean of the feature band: 8.96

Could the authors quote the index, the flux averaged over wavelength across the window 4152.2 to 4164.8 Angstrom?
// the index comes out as 10.3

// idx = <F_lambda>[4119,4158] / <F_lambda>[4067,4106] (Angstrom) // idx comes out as 1.07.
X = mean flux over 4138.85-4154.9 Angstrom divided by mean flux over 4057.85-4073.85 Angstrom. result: 1.07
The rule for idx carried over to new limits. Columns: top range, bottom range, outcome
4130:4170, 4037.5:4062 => 1.03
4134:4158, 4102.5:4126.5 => 1.16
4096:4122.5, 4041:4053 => 0.86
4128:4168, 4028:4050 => 1.05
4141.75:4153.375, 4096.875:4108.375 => 1.30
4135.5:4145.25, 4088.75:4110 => 1.31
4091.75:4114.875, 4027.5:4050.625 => 0.87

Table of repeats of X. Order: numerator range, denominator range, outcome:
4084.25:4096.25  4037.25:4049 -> 0.92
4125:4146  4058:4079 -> 1.03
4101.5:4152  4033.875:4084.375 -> 0.96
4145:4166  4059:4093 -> 1.02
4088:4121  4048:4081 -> 0.87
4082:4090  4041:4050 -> 1.02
